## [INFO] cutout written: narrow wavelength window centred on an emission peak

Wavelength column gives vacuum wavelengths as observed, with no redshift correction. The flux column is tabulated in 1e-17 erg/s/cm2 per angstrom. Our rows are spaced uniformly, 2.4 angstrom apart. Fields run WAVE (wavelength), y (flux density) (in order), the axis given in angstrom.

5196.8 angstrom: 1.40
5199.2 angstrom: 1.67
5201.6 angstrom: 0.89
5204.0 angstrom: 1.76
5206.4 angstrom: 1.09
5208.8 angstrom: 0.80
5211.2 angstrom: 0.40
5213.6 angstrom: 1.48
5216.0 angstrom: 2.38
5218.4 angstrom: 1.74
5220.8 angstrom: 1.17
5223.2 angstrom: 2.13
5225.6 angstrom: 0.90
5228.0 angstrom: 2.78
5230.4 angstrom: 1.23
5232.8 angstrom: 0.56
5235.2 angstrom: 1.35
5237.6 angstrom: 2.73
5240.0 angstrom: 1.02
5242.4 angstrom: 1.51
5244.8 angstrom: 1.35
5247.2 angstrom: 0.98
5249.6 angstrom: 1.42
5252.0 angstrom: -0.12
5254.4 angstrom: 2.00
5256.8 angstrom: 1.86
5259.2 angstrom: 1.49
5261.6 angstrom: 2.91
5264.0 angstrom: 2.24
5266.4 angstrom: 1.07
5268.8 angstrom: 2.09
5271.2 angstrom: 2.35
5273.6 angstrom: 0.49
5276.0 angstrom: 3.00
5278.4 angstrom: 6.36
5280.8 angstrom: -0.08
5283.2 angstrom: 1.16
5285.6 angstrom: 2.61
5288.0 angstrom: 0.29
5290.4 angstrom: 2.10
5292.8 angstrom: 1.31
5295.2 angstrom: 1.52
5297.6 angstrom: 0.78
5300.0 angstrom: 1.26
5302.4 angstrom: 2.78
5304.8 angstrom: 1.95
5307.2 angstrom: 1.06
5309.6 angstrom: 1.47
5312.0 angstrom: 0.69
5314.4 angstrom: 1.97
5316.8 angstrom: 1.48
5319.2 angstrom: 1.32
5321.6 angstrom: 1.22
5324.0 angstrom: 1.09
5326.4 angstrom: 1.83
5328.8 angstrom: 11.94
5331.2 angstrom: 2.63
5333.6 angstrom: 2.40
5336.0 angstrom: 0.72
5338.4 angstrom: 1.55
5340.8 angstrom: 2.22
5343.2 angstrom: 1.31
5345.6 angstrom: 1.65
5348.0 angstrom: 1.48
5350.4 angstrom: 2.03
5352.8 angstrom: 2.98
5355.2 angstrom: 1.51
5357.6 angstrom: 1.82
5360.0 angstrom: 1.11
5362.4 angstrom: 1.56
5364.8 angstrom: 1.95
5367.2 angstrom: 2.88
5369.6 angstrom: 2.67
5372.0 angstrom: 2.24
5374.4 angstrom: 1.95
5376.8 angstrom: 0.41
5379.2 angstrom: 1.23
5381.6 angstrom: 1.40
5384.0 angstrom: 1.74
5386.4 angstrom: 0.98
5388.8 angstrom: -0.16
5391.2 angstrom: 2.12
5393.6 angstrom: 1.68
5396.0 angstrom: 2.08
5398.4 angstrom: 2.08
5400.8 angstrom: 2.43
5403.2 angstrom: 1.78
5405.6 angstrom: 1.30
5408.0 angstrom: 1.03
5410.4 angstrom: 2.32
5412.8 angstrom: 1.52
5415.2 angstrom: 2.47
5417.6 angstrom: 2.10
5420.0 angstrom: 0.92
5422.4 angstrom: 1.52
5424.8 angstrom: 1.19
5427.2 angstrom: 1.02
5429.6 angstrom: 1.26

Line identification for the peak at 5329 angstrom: [O III] 5007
